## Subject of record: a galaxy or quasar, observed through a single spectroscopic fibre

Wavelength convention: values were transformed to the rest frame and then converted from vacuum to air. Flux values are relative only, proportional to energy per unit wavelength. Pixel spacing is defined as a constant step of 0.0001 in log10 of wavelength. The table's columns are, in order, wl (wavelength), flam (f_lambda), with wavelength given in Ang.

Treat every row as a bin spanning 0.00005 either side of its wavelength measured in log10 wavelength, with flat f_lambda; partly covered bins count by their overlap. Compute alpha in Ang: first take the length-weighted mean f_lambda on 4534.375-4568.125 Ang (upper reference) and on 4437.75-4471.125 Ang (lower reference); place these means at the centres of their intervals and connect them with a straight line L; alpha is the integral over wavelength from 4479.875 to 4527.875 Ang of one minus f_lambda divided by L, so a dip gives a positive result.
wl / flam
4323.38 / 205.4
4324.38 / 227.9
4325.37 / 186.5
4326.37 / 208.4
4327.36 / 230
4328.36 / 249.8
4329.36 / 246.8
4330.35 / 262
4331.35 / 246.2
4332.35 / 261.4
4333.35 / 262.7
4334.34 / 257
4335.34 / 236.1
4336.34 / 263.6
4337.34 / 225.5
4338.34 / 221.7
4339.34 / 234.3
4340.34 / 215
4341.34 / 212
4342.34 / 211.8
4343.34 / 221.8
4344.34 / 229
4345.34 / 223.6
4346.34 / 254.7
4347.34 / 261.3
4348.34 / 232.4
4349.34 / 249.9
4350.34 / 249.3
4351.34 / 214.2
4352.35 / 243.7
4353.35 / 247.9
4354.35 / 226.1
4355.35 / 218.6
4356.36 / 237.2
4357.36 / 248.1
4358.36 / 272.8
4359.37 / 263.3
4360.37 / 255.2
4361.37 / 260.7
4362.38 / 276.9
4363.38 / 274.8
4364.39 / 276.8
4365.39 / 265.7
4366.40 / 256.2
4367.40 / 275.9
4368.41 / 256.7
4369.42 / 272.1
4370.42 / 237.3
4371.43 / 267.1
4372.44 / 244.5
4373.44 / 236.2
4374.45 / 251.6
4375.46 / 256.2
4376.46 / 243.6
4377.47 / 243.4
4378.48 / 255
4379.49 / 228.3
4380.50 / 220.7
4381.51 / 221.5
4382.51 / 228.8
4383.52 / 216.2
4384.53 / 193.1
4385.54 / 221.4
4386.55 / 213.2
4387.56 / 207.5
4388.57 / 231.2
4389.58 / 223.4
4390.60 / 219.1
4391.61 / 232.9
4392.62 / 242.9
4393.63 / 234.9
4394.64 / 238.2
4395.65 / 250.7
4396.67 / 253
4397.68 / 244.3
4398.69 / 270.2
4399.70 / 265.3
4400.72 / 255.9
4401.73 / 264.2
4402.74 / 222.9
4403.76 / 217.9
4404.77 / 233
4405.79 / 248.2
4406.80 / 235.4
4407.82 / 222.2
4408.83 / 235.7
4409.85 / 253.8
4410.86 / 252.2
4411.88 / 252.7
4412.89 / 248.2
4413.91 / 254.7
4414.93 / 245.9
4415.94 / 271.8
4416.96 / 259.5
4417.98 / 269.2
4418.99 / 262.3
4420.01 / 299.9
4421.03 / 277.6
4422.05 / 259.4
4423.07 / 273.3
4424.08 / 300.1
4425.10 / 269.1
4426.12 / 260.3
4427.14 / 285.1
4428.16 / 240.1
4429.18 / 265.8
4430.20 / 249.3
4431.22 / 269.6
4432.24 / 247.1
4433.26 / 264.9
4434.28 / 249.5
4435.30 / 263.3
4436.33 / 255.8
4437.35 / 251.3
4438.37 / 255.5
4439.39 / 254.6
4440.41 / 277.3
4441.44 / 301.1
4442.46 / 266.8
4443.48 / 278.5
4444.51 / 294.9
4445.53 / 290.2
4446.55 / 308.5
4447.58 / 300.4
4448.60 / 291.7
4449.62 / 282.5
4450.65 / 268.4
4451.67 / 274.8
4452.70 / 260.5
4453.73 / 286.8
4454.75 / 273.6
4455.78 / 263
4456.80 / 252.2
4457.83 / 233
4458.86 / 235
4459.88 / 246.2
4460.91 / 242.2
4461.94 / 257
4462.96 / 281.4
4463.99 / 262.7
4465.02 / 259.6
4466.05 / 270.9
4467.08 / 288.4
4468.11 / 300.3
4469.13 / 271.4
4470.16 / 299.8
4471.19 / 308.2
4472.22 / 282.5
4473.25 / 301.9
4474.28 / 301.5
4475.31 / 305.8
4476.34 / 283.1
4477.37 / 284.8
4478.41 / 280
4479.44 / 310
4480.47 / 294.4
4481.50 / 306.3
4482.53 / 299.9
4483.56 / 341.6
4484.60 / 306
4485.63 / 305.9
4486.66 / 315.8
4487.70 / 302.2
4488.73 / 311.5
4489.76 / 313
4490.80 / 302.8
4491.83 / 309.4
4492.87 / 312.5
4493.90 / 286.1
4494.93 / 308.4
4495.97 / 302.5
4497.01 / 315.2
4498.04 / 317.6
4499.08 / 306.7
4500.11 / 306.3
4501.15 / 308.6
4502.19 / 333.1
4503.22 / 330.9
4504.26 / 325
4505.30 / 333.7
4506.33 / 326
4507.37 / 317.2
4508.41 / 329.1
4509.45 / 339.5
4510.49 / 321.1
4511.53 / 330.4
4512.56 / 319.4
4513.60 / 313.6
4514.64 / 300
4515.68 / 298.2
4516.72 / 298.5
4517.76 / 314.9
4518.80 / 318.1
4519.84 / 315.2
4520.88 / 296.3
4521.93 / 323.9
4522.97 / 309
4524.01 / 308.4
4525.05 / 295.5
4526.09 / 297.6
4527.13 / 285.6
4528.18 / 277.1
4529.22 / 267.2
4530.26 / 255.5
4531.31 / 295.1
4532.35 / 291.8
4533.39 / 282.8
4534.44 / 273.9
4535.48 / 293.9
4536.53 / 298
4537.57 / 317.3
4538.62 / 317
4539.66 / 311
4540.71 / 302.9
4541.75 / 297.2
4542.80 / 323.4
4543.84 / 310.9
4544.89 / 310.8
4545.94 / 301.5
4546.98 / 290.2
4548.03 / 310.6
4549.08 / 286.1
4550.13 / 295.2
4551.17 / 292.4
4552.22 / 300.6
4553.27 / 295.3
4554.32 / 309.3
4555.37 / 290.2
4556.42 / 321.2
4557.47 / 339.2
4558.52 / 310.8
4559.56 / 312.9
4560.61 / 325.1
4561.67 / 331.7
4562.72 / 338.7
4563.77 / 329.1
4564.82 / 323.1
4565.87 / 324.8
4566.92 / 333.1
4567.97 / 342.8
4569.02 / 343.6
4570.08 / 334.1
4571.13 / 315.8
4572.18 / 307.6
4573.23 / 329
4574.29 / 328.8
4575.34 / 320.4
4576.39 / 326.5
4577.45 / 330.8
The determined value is -3.2 Ang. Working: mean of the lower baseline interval 273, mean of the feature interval 312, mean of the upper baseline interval 311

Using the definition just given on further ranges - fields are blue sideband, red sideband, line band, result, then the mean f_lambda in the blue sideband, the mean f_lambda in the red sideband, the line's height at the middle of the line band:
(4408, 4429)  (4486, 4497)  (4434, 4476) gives 1.5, 263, 307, 285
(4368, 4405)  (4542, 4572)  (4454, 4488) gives -0.9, 238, 316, 277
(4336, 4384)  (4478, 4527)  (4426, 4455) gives 1.1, 244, 312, 282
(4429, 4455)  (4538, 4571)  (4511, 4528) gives -0.3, 272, 315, 302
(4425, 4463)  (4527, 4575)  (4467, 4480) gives -0.7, 267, 308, 278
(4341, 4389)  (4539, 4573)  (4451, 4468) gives 0.9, 242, 315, 278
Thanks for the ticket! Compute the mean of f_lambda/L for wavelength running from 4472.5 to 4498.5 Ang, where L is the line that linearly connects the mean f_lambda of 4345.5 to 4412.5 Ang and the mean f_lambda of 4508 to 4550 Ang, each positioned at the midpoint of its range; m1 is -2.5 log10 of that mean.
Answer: -0.07 mag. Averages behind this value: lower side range 243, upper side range 303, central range 304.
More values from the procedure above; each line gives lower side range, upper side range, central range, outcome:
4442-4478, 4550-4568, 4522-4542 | 0.04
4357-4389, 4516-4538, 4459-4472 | 0.01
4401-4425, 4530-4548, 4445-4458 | -0.03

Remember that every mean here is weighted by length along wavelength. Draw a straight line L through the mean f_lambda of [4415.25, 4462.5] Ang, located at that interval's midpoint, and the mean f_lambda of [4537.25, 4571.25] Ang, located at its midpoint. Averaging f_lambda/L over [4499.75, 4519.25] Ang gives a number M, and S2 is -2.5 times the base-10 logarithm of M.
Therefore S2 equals -0.08 mag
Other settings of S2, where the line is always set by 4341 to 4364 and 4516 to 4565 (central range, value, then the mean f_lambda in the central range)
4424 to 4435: 0.024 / 262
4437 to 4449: -0.034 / 281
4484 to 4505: -0.080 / 311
